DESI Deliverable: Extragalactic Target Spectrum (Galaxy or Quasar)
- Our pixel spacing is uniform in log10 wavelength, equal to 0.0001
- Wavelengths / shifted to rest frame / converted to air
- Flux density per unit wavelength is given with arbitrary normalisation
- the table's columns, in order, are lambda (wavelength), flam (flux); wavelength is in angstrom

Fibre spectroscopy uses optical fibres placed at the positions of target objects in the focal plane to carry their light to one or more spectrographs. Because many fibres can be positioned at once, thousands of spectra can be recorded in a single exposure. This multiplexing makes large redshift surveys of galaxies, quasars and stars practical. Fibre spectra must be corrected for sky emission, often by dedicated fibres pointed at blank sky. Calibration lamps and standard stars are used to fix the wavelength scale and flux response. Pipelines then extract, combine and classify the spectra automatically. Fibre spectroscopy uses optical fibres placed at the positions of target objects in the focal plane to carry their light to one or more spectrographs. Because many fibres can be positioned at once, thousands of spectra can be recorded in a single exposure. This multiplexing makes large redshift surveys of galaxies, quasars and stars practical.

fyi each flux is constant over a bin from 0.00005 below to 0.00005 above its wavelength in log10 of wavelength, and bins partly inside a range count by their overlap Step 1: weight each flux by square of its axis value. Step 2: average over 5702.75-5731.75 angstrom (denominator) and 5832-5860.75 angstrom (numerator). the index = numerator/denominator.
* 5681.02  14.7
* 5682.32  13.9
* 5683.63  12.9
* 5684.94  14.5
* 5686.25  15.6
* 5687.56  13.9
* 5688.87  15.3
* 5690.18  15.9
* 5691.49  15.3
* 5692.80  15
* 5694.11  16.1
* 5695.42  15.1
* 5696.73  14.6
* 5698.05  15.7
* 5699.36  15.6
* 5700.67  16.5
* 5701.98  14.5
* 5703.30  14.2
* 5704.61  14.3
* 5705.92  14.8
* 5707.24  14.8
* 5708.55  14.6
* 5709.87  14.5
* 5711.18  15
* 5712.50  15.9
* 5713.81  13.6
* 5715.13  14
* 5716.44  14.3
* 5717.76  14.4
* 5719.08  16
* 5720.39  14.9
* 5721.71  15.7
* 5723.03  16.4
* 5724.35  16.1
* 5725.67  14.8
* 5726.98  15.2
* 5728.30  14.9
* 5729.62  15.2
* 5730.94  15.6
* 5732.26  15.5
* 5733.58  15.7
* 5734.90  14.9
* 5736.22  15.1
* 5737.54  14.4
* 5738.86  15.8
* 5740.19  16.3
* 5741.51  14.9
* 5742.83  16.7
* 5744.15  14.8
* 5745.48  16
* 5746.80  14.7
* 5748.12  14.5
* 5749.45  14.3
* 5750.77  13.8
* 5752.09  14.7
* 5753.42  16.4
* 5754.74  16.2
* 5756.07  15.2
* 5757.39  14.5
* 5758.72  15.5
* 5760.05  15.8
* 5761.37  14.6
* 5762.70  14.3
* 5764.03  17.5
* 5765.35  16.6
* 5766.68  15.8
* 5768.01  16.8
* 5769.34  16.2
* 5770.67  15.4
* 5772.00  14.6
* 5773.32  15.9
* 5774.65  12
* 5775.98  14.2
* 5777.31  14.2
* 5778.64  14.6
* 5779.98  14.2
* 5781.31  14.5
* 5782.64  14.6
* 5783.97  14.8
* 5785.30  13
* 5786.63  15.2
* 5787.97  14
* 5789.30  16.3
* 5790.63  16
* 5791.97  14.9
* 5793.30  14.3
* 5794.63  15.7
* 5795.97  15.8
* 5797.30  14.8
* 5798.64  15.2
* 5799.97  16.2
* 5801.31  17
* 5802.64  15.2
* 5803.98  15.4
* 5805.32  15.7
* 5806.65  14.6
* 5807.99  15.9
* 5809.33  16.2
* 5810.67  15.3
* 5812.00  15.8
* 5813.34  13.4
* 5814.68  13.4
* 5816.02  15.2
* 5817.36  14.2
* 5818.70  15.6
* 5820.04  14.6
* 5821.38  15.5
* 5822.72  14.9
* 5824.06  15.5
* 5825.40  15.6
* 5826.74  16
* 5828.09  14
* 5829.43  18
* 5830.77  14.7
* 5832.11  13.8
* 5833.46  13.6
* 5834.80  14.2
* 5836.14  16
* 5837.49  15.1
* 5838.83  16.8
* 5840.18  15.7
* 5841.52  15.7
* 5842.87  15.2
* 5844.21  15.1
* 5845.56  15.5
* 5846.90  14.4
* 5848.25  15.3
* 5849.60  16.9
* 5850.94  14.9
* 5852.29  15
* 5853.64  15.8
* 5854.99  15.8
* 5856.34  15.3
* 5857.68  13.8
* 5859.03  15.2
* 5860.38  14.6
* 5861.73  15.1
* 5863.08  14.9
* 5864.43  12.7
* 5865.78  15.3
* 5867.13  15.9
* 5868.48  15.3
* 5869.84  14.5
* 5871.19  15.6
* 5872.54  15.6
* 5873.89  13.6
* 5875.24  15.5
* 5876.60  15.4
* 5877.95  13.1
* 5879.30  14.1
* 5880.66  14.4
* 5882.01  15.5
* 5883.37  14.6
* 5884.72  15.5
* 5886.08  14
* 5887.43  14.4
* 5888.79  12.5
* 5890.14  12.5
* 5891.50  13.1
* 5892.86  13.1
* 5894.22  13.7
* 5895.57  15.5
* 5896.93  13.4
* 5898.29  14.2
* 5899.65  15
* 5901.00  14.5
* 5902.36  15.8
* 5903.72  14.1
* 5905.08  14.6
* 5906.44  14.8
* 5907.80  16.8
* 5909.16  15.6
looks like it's 1.1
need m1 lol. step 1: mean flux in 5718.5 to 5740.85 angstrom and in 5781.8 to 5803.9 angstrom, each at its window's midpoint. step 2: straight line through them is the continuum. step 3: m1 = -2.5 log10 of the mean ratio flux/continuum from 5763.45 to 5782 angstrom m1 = 0.01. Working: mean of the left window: 15.4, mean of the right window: 15.2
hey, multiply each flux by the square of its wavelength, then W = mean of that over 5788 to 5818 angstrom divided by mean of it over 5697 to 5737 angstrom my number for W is 1.04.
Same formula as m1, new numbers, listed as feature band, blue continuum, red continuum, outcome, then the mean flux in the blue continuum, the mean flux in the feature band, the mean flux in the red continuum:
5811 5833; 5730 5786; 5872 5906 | -0.02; 15.1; 15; 14.3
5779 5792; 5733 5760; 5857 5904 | 0.02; 15.2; 14.7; 14.5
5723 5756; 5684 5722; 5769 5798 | -0.03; 15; 15.3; 14.8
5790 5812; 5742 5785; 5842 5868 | -0.03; 15.1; 15.5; 15.1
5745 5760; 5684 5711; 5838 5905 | -0.01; 15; 15.1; 14.8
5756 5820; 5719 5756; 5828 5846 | 0.01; 15.3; 15.1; 15.3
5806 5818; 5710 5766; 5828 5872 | 0.02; 15.2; 14.9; 15.2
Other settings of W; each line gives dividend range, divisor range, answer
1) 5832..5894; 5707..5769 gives 1.01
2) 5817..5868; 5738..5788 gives 1.03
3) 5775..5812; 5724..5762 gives 1.01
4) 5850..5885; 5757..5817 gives 1.01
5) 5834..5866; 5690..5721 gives 1.07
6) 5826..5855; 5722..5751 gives 1.04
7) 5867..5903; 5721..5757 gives 0.99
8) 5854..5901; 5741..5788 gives 1.00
